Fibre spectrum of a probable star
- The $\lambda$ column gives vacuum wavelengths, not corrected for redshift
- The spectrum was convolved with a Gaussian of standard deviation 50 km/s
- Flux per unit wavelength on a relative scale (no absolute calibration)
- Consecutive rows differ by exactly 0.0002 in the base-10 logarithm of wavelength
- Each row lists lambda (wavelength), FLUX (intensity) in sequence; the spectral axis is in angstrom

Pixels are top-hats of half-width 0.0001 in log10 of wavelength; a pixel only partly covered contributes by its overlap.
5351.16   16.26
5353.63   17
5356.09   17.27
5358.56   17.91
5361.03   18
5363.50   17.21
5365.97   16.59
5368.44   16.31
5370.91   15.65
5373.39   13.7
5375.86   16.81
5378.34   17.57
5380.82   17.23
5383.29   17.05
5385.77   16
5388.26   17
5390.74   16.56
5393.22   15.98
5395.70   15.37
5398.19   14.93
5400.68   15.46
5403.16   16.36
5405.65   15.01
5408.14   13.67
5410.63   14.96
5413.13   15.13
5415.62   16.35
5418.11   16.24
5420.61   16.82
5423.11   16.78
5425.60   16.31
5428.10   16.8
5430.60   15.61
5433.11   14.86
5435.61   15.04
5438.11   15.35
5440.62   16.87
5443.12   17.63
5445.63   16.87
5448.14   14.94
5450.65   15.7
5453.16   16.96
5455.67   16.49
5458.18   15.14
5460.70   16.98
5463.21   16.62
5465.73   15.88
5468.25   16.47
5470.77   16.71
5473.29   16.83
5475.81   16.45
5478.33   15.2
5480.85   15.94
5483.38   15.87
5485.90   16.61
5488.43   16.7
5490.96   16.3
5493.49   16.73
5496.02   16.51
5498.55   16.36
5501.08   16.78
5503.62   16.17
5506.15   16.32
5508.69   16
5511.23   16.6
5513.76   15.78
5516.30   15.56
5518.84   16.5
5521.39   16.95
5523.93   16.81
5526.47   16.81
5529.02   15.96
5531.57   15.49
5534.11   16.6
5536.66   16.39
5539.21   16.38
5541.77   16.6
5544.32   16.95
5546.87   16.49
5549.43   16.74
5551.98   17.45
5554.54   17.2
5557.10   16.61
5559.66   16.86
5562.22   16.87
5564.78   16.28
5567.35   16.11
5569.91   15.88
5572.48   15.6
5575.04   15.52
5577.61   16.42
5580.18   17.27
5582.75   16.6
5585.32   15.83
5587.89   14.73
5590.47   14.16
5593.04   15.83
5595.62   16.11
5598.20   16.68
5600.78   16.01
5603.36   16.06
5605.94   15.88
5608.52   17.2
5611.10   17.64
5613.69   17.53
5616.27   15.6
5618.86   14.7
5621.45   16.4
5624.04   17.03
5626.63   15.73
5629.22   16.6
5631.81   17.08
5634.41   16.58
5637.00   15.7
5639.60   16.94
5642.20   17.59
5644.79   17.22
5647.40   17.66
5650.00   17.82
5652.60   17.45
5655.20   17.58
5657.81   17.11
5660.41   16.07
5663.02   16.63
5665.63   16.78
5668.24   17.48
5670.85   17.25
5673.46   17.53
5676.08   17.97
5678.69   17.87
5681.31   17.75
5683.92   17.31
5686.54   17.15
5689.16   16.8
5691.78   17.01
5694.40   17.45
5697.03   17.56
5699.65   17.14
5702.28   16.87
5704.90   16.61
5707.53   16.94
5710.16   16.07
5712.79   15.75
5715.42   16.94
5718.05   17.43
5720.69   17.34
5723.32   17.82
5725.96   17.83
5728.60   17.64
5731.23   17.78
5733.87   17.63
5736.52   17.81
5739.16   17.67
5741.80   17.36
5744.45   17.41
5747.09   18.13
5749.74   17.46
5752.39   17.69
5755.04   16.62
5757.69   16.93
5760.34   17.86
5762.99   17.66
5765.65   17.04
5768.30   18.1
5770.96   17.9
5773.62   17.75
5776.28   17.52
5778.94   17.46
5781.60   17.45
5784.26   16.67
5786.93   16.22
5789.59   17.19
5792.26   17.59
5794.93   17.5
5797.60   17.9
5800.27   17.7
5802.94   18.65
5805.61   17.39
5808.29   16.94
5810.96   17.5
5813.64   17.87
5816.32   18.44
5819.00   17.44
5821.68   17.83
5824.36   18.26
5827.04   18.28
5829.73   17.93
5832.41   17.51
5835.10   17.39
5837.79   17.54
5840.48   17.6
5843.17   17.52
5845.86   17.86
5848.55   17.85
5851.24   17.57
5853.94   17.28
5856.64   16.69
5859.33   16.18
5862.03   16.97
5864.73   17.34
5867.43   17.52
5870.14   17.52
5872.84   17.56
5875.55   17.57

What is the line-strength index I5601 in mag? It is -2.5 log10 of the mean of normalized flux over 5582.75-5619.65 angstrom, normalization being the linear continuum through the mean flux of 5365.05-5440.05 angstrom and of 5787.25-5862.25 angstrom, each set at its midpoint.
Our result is 0.04 mag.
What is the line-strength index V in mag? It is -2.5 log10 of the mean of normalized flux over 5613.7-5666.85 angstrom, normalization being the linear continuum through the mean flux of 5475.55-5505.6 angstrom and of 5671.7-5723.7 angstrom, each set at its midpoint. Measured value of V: 0.01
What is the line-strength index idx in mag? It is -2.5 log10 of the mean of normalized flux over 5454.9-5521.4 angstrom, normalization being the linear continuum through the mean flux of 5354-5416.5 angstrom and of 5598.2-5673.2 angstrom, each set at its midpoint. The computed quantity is 0.01 mag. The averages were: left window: 16.2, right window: 16.8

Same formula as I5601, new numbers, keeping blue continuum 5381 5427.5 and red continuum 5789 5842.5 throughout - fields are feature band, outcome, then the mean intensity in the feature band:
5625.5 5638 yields 0.04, 16.4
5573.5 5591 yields 0.06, 15.9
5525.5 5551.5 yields 0.00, 16.5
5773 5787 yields 0.02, 17.2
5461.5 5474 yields -0.02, 16.5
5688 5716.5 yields 0.03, 16.8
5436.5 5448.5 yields -0.02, 16.4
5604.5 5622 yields 0.03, 16.4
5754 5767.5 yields 0.01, 17.3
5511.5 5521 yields 0.02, 16.1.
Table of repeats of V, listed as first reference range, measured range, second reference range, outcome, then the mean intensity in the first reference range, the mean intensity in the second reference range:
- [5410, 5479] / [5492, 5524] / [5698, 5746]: 0.00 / 16.2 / 17.2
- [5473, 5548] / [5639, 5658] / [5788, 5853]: -0.03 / 16.3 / 17.7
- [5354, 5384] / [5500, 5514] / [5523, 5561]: 0.02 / 16.8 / 16.6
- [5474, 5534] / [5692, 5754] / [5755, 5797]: -0.01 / 16.3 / 17.4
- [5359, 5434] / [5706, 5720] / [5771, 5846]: 0.04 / 16.1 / 17.6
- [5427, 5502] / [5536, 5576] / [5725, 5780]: 0.01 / 16.2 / 17.6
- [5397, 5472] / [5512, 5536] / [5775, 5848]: 0.00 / 16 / 17.6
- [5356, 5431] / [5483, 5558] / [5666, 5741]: 0.01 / 16.2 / 17.3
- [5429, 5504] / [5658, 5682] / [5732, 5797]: -0.01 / 16.2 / 17.4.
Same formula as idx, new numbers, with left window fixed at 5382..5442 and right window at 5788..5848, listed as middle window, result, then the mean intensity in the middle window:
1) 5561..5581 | 0.024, 16.2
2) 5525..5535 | 0.012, 16.2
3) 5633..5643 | 0.016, 16.7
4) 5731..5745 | -0.015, 17.6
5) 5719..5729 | -0.022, 17.6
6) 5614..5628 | 0.053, 16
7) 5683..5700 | -0.004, 17.2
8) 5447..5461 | 0.005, 16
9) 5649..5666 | -0.005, 17.1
